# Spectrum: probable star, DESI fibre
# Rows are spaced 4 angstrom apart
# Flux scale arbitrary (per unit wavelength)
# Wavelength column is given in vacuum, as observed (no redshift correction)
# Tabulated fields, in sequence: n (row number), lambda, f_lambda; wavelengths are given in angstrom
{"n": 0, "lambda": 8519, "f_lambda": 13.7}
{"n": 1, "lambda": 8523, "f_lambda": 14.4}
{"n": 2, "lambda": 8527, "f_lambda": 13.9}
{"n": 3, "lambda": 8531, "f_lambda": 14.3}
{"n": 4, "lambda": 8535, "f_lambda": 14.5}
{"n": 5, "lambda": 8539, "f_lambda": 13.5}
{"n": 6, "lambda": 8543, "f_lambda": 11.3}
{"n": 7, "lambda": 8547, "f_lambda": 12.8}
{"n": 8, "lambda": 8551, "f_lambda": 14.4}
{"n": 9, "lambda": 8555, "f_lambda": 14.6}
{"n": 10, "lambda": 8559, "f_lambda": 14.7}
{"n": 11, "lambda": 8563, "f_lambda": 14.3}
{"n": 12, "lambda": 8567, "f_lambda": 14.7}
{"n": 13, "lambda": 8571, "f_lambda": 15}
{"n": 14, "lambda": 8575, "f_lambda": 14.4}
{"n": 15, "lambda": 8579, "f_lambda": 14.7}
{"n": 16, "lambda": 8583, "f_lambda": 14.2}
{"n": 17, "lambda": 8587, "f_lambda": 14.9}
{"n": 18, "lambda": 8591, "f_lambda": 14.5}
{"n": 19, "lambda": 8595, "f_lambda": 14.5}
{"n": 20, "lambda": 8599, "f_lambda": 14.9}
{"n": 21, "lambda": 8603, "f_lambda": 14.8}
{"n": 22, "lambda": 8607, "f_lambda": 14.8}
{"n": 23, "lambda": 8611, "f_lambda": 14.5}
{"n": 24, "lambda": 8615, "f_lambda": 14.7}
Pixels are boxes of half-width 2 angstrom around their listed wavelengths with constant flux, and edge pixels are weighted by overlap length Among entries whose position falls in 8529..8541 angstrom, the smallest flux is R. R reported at 13.5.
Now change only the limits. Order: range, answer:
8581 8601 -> 14.2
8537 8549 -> 11.3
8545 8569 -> 12.8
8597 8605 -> 14.8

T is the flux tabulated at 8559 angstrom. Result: 14.7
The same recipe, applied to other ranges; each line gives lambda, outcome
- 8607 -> 14.8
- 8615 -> 14.7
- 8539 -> 13.5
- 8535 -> 14.5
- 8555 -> 14.6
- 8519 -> 13.7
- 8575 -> 14.4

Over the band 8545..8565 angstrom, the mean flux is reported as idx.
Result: 14.2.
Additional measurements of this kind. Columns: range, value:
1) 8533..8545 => 13.1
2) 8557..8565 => 14.5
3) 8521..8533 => 14.2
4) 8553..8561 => 14.6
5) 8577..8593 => 14.6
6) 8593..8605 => 14.7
